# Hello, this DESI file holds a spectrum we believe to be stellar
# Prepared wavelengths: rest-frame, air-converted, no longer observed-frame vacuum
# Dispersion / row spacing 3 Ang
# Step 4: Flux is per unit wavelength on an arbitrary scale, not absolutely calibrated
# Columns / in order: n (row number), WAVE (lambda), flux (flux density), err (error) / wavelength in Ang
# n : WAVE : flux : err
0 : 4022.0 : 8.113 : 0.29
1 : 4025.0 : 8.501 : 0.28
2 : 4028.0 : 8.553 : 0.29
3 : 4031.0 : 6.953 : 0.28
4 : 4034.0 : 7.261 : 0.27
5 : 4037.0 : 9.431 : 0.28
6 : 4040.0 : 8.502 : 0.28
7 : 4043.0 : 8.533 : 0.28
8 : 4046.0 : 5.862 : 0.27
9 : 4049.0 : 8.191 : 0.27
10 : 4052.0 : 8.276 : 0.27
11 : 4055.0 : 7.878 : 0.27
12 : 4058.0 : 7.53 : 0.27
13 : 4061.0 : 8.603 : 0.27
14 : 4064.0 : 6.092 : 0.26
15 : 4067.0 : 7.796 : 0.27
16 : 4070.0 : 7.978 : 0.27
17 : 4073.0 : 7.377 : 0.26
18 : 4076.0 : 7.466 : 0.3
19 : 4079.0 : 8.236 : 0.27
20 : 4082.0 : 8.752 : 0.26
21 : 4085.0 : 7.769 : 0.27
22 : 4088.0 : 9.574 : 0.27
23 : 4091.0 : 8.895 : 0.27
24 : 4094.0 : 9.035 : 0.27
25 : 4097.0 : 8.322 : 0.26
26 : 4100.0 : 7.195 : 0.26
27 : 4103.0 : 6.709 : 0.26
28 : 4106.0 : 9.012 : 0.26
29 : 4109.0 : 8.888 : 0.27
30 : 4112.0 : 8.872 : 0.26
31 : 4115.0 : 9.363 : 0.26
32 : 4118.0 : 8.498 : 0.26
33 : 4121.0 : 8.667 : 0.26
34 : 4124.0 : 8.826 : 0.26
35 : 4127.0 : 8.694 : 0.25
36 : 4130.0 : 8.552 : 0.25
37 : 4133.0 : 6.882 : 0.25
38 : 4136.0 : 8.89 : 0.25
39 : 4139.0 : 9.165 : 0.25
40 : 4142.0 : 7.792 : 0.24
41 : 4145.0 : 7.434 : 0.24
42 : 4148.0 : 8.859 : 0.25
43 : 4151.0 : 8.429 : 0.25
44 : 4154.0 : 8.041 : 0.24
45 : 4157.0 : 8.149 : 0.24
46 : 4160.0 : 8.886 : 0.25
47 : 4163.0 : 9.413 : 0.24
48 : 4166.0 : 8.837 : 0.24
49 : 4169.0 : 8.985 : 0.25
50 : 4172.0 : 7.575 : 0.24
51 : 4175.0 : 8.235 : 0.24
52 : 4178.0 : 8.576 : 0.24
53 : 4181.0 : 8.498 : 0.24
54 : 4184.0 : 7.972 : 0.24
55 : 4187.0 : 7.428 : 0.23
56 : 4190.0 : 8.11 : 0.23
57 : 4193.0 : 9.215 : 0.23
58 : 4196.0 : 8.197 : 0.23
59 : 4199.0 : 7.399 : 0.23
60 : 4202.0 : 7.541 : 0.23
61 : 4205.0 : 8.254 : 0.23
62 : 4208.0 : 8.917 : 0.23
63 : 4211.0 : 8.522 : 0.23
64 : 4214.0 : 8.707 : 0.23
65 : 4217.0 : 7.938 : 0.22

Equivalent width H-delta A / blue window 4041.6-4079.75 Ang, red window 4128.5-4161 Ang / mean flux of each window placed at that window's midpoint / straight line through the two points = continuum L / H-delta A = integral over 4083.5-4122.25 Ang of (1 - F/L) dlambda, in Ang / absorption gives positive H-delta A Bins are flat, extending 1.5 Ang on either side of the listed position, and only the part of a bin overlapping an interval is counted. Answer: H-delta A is -2.7 Ang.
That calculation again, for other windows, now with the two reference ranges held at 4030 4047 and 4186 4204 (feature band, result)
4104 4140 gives -3.33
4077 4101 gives -1.79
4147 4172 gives -2.08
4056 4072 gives 0.53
